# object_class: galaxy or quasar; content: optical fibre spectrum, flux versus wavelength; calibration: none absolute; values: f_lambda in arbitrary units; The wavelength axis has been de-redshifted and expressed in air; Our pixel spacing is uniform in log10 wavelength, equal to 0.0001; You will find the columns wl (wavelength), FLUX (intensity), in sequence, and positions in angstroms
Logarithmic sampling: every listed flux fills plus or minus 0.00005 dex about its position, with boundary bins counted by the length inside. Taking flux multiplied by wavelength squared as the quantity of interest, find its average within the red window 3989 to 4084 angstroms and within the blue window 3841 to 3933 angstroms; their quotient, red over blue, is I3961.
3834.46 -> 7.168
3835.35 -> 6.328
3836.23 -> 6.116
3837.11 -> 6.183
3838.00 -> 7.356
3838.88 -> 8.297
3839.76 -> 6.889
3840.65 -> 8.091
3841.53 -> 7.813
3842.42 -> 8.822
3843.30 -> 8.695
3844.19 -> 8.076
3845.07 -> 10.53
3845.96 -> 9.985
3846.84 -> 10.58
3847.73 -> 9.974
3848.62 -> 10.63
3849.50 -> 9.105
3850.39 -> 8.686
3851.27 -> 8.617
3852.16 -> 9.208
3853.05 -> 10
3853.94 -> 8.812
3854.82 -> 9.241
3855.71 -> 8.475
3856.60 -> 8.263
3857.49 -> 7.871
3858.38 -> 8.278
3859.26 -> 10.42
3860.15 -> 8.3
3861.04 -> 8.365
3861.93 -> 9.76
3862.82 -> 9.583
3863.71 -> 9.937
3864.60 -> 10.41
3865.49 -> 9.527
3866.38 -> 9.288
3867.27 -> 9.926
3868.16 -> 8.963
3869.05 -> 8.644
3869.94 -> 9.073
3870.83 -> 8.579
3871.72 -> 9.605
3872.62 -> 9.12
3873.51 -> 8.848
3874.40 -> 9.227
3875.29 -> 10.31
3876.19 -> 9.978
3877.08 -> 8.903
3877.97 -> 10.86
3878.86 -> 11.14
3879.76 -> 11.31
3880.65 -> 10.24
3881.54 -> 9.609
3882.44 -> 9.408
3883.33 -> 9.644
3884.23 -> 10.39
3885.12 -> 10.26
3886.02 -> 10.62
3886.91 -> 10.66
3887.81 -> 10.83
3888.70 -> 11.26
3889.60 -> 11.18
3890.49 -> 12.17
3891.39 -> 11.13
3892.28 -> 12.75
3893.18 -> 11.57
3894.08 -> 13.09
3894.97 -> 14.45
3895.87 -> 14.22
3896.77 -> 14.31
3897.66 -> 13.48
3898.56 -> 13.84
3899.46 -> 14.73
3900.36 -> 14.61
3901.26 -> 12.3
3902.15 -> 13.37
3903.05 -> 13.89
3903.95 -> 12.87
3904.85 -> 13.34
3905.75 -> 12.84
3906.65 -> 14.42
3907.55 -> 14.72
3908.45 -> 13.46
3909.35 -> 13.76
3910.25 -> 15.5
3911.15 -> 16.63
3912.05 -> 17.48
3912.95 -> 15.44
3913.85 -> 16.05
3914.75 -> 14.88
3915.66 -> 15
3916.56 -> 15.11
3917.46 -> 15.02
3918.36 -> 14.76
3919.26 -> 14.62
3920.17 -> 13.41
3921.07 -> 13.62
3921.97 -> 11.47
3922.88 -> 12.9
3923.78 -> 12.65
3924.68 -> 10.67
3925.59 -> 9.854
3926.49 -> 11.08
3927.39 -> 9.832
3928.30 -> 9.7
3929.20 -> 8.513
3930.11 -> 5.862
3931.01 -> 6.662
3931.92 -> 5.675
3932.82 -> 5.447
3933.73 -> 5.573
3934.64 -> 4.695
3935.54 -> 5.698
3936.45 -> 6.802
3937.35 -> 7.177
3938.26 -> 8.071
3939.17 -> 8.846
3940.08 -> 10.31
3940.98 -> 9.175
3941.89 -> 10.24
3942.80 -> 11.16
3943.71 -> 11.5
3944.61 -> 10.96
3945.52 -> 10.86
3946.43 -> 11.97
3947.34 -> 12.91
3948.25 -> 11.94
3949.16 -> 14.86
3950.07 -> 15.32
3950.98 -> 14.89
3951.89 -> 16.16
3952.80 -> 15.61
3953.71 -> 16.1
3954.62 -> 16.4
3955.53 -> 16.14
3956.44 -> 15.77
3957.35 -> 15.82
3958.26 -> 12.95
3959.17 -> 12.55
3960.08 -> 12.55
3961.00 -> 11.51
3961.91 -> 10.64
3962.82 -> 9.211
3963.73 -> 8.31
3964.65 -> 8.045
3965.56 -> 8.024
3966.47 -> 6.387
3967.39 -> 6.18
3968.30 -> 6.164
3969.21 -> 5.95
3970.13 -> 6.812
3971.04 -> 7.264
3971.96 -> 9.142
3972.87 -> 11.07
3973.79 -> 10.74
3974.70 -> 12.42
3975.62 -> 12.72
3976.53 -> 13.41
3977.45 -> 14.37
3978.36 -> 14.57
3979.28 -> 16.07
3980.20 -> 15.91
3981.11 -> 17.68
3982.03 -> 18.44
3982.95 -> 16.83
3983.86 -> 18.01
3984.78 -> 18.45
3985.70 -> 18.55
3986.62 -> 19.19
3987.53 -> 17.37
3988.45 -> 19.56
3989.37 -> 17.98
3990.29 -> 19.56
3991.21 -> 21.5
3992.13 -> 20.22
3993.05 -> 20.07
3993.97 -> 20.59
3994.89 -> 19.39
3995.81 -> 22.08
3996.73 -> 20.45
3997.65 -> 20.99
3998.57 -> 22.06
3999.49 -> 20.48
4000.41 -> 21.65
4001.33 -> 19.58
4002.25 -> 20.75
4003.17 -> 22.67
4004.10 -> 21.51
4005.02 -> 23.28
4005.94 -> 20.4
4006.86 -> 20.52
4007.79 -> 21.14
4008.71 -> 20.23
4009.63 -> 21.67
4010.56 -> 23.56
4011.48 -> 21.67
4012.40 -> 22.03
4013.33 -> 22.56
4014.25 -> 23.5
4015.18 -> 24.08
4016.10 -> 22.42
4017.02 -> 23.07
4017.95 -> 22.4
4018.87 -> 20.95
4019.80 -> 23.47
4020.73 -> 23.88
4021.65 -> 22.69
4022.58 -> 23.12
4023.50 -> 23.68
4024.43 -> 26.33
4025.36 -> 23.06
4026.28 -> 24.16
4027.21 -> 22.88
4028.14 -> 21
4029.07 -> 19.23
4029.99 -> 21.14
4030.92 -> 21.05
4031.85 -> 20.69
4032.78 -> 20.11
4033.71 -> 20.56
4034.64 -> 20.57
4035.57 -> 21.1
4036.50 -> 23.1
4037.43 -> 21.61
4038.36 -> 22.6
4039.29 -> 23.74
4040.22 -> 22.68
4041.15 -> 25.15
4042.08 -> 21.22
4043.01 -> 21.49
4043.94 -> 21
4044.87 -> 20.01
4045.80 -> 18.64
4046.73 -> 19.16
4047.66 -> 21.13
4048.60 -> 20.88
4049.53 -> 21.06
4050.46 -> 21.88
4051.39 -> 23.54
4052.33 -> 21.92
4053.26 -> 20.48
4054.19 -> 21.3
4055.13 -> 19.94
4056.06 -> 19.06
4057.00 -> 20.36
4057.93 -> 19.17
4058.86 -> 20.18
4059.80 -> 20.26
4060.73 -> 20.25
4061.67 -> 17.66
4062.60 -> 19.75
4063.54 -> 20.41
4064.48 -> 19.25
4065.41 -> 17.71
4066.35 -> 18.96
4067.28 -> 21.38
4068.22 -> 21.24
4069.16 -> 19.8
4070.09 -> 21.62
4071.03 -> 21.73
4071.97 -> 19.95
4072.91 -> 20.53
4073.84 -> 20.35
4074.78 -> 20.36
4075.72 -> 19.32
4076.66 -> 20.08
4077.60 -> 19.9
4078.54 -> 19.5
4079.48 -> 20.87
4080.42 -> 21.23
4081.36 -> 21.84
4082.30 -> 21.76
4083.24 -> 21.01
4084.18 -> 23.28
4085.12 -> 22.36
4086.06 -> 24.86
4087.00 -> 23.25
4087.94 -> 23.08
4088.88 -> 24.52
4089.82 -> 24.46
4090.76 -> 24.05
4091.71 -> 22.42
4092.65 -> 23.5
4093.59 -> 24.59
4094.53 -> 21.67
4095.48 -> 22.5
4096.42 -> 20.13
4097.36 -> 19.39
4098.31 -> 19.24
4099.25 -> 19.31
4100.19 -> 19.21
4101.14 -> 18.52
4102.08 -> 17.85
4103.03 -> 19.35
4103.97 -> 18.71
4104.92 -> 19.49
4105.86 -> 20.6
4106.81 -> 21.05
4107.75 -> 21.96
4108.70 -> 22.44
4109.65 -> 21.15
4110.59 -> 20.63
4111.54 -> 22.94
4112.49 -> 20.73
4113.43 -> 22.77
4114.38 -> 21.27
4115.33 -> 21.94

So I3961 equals 2.06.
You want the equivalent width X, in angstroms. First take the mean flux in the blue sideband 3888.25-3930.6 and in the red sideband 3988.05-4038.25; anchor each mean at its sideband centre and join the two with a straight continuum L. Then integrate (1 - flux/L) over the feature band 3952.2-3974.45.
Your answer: 8.4 angstroms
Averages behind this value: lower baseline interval 13.1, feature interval 10.9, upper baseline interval 21.6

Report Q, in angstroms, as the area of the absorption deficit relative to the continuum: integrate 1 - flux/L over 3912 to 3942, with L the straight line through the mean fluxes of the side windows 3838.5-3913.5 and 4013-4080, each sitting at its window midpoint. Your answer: 7.0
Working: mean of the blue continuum 10.8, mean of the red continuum 21.2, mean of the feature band 10.6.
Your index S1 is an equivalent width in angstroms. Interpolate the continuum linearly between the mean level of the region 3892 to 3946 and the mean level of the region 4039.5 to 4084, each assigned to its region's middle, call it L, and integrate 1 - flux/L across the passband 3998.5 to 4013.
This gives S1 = -3.6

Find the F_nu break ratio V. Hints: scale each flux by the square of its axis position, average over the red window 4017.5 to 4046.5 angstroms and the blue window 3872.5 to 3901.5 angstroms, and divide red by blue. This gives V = 2.07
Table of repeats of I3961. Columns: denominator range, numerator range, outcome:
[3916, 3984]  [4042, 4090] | 1.94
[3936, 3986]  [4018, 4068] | 1.82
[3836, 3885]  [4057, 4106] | 2.53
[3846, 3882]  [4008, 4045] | 2.56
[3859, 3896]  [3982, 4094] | 2.24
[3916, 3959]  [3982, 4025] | 1.92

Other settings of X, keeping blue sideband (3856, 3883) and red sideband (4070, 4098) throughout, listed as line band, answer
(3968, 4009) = -2.2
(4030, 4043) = -1.9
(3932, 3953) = 5.3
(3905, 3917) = -3.2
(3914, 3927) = -1.0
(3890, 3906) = -3.1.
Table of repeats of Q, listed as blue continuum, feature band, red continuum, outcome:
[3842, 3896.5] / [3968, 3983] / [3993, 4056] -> 4.83 angstroms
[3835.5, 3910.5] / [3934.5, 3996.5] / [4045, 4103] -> 8.48 angstroms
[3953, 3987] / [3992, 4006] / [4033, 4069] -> -4.88 angstroms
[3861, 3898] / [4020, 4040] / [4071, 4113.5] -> -4.54 angstroms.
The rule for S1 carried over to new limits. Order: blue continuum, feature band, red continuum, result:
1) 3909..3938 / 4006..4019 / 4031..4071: -3.04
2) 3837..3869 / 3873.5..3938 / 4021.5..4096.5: 2.11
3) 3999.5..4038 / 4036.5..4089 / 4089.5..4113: 1.16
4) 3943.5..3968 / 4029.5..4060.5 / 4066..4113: -4.94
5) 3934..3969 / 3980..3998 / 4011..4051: -3.26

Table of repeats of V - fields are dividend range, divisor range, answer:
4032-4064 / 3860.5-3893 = 2.27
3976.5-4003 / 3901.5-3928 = 1.44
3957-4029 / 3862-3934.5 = 1.62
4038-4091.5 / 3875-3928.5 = 1.81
